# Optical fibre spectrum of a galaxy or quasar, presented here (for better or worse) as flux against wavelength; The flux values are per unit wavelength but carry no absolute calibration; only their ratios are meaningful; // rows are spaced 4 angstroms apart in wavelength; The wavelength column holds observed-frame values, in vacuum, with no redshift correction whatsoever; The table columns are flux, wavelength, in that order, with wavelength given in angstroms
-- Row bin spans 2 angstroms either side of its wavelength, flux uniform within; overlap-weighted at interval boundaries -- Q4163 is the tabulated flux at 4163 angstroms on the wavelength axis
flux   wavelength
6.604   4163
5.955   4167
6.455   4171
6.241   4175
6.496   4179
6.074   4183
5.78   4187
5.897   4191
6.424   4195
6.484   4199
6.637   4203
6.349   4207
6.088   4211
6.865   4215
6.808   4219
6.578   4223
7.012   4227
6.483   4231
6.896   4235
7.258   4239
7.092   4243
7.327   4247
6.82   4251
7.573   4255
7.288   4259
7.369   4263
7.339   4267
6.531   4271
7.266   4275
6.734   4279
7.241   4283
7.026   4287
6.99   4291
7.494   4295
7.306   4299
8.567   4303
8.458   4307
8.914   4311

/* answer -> 6.604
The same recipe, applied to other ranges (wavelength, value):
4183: 6.074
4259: 7.288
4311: 8.914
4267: 7.339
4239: 7.258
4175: 6.241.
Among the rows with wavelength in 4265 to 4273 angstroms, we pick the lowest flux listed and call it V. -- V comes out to 6.531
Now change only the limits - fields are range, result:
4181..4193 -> 5.78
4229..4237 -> 6.483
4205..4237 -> 6.088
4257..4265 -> 7.288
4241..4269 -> 6.82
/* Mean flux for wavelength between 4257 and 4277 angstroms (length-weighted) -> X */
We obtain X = 7.16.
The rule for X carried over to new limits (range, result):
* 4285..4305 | 7.48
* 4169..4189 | 6.21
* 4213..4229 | 6.82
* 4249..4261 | 7.23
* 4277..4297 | 7.1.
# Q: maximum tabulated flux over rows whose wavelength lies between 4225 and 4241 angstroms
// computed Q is 7.258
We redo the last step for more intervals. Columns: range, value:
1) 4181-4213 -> 6.637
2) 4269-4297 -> 7.494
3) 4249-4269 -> 7.573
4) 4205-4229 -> 7.012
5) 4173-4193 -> 6.496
